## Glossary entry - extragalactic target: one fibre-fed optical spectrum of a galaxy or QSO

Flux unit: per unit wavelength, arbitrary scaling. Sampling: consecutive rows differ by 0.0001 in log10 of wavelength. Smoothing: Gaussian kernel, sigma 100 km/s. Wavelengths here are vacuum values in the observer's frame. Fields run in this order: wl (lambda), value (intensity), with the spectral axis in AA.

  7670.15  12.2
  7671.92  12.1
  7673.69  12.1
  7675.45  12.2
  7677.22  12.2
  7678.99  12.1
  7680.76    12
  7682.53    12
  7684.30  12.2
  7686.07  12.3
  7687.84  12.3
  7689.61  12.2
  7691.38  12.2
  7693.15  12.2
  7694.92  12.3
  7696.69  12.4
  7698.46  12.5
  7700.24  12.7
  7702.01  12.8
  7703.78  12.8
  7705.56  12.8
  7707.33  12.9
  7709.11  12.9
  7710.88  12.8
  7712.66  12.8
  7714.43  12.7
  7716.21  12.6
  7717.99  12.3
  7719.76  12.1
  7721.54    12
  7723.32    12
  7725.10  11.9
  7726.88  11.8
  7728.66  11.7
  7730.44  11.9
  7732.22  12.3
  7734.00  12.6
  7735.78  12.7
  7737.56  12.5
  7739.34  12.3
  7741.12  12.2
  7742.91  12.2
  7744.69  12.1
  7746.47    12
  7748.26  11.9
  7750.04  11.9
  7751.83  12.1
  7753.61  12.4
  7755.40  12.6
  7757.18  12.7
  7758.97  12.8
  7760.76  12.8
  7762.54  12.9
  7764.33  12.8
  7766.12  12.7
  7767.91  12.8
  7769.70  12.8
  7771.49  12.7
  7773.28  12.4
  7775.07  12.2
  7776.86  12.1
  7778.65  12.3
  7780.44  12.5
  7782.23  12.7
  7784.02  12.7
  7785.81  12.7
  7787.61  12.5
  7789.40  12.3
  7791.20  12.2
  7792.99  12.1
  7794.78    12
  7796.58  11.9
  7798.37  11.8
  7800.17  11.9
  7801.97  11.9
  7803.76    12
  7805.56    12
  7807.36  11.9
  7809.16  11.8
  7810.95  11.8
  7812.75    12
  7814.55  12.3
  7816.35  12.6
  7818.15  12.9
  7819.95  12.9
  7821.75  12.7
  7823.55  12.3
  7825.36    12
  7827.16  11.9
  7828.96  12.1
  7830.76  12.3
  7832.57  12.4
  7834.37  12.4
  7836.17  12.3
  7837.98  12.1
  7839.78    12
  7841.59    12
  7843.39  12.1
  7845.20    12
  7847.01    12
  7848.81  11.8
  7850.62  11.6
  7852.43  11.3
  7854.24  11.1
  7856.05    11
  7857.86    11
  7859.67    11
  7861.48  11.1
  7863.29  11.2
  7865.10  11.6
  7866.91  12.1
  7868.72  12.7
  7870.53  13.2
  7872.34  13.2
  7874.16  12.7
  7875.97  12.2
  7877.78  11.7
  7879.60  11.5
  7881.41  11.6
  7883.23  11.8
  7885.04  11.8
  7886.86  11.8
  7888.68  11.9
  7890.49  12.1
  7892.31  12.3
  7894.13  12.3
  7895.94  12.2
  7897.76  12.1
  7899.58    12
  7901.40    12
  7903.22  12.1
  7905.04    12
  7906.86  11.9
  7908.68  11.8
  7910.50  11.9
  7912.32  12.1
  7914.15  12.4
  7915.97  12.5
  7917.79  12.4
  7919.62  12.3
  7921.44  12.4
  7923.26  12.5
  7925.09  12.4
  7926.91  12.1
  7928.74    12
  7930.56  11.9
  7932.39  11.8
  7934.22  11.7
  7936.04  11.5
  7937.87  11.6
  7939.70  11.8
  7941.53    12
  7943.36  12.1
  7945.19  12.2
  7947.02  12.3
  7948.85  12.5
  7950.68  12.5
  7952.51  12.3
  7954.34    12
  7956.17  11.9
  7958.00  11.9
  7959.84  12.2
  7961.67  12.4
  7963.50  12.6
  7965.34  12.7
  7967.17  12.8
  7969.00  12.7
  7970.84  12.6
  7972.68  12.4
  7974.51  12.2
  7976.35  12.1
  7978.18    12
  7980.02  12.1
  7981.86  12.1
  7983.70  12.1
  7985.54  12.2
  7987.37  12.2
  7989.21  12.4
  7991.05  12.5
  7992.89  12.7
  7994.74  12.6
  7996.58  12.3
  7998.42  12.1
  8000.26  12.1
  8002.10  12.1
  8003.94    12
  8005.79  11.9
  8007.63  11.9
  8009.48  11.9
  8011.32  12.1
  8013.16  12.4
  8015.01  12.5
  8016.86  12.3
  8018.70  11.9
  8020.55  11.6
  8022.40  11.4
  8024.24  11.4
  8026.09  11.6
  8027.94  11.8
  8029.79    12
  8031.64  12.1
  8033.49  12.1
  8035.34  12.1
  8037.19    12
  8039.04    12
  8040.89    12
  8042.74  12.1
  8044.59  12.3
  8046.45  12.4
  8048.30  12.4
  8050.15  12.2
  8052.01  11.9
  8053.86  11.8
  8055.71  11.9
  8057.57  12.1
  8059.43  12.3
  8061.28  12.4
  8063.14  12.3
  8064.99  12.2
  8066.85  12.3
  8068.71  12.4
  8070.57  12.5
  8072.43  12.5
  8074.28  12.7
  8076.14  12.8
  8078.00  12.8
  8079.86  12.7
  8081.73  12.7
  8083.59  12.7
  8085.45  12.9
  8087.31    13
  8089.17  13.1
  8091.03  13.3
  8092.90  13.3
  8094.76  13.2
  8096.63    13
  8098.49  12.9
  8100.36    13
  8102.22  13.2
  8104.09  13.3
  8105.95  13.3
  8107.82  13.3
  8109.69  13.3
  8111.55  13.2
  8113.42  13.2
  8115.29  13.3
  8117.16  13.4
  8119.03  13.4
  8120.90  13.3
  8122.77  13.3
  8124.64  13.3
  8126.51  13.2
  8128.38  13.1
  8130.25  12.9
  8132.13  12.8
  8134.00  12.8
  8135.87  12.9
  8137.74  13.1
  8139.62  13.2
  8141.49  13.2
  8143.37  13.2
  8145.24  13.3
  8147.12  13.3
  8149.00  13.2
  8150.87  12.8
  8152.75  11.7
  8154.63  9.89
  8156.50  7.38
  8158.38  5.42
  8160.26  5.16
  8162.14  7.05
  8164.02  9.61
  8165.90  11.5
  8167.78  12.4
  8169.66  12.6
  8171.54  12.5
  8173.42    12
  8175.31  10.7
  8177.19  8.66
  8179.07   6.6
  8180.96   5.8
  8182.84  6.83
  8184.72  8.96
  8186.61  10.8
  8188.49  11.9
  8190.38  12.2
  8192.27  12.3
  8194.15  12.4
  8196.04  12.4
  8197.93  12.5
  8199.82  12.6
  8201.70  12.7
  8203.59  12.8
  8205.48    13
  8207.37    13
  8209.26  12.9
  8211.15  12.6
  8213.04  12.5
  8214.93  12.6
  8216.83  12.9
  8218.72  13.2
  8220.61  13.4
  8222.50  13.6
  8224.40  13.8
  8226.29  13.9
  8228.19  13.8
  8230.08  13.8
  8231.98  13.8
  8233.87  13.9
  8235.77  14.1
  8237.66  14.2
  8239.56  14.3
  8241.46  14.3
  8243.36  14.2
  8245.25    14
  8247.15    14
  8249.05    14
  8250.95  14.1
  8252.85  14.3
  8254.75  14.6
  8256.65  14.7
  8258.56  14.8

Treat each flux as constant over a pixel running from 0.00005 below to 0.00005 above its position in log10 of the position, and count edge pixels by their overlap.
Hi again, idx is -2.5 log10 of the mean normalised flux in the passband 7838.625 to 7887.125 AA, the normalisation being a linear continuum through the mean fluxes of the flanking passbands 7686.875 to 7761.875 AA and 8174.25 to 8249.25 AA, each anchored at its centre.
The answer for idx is 0.05 mag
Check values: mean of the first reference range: 12.4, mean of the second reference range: 12.4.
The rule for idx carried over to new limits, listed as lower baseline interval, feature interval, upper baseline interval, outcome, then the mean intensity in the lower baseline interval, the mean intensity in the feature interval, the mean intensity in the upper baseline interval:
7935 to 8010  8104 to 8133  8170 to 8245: -0.08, 12.2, 13.2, 12.3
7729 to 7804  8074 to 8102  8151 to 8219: -0.16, 12.4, 13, 10.8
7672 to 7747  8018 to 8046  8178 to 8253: 0.05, 12.3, 11.9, 12.6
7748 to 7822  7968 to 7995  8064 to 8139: 0.04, 12.4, 12.3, 13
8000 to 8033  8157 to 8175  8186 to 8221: 0.26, 11.9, 9.77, 12.6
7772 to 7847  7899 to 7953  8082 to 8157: 0.03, 12.2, 12.1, 12.9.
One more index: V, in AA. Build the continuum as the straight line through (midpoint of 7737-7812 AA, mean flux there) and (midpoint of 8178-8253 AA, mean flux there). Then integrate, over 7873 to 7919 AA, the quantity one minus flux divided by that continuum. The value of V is 1.2 AA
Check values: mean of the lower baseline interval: 12.3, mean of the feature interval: 12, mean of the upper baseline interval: 12.6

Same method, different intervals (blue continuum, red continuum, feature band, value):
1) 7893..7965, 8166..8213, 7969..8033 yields -1.1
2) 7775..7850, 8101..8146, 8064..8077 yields 0.5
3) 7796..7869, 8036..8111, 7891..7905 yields 0.0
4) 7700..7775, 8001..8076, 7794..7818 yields 0.7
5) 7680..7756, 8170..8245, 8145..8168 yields 4.2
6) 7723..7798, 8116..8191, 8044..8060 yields -0.9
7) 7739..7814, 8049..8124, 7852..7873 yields 1.2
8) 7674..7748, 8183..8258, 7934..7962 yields 1.4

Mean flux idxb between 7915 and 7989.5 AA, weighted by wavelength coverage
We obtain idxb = 12.2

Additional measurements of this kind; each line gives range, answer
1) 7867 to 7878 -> 12.6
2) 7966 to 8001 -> 12.3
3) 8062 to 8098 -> 12.8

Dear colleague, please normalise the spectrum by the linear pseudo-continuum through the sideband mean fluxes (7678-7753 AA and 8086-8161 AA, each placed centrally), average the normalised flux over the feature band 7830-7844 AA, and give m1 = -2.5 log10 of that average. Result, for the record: 0.02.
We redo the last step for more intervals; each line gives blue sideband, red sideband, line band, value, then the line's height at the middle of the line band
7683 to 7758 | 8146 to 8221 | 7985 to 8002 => -0.07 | 11.6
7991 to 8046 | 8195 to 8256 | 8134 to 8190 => 0.23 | 13.1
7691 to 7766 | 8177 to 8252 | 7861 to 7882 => 0.03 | 12.4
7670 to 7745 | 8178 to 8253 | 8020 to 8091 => 0.02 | 12.5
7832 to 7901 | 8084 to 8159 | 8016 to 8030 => 0.06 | 12.4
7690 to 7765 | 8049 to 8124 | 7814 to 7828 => 0.00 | 12.5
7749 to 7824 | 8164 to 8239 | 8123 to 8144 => -0.08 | 12.1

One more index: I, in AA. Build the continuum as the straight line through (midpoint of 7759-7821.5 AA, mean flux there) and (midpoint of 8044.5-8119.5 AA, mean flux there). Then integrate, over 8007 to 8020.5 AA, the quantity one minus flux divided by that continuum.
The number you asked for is 0.59 AA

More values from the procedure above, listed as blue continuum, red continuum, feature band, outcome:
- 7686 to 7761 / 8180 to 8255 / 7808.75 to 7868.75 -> 2.5 AA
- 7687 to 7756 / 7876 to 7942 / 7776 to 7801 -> -0.1 AA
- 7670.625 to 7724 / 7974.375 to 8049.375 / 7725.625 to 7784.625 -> -0.3 AA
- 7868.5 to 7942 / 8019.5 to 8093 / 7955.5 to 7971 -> -0.3 AA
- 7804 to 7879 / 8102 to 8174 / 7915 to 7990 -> -0.9 AA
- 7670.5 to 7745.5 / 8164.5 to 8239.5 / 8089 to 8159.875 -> -2.7 AA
